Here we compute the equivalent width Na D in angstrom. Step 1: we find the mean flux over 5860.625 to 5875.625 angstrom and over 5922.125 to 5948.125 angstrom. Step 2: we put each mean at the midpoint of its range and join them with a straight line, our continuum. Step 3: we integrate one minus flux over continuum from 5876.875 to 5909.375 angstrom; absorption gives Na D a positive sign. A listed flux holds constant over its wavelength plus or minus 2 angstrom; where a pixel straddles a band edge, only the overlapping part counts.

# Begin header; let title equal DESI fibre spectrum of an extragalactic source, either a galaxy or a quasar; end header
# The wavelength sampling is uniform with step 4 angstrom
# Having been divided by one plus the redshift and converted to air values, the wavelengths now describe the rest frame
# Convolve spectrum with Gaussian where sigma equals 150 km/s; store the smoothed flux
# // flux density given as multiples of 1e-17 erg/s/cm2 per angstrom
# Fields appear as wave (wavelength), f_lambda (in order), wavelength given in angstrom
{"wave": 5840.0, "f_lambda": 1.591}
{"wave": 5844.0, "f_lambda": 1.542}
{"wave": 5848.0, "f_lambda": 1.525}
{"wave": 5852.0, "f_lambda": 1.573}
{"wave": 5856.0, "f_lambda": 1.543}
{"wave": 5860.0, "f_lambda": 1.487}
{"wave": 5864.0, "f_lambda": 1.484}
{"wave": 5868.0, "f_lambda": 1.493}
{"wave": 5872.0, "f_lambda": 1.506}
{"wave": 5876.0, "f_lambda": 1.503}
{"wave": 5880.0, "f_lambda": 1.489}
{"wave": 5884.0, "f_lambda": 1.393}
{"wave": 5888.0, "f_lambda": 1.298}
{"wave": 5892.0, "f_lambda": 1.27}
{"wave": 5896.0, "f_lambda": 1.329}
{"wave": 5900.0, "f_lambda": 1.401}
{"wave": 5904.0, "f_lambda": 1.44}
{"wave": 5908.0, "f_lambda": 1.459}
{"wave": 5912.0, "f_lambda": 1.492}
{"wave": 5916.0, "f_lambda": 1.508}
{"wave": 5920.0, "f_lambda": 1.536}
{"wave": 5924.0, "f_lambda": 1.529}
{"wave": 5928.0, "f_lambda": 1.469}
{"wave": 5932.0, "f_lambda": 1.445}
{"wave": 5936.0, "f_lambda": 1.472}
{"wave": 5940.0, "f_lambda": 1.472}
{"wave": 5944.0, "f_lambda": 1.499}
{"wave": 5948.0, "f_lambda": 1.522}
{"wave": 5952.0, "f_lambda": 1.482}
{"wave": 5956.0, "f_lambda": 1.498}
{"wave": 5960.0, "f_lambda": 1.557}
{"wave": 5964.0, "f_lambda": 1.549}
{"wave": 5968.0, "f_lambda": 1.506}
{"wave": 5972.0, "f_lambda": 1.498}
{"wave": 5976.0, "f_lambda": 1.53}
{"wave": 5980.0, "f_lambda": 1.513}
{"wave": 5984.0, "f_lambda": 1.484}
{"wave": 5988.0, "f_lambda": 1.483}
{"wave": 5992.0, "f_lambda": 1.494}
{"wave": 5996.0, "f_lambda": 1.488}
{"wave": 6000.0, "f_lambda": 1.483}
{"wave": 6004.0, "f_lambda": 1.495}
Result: 2.25 angstrom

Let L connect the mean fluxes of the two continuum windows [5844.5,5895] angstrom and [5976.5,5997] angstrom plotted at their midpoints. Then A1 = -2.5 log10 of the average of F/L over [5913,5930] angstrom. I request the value -0.02 mag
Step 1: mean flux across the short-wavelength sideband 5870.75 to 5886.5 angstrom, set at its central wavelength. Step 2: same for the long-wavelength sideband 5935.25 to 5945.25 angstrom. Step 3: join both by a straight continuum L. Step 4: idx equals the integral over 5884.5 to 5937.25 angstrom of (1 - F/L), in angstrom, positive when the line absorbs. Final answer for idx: 1.47 angstrom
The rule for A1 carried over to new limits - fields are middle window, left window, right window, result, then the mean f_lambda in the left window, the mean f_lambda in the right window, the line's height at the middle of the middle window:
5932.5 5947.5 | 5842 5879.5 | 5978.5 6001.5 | 0.01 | 1.52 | 1.49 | 1.5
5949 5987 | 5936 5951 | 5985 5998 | -0.02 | 1.49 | 1.49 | 1.49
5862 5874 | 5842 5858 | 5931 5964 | 0.03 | 1.55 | 1.5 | 1.54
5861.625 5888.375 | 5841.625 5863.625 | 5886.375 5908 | -0.01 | 1.53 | 1.36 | 1.44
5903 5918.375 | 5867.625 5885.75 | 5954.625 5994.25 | 0.01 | 1.48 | 1.51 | 1.49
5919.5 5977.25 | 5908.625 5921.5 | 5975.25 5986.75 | 0.00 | 1.51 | 1.51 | 1.51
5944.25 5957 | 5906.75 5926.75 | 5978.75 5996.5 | 0.00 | 1.51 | 1.49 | 1.5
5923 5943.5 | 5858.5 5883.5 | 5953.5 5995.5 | 0.02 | 1.49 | 1.51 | 1.5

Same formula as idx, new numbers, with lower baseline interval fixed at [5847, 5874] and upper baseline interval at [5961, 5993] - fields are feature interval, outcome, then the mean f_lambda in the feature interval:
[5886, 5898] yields 1.7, 1.3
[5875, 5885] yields 0.3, 1.46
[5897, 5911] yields 0.8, 1.43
